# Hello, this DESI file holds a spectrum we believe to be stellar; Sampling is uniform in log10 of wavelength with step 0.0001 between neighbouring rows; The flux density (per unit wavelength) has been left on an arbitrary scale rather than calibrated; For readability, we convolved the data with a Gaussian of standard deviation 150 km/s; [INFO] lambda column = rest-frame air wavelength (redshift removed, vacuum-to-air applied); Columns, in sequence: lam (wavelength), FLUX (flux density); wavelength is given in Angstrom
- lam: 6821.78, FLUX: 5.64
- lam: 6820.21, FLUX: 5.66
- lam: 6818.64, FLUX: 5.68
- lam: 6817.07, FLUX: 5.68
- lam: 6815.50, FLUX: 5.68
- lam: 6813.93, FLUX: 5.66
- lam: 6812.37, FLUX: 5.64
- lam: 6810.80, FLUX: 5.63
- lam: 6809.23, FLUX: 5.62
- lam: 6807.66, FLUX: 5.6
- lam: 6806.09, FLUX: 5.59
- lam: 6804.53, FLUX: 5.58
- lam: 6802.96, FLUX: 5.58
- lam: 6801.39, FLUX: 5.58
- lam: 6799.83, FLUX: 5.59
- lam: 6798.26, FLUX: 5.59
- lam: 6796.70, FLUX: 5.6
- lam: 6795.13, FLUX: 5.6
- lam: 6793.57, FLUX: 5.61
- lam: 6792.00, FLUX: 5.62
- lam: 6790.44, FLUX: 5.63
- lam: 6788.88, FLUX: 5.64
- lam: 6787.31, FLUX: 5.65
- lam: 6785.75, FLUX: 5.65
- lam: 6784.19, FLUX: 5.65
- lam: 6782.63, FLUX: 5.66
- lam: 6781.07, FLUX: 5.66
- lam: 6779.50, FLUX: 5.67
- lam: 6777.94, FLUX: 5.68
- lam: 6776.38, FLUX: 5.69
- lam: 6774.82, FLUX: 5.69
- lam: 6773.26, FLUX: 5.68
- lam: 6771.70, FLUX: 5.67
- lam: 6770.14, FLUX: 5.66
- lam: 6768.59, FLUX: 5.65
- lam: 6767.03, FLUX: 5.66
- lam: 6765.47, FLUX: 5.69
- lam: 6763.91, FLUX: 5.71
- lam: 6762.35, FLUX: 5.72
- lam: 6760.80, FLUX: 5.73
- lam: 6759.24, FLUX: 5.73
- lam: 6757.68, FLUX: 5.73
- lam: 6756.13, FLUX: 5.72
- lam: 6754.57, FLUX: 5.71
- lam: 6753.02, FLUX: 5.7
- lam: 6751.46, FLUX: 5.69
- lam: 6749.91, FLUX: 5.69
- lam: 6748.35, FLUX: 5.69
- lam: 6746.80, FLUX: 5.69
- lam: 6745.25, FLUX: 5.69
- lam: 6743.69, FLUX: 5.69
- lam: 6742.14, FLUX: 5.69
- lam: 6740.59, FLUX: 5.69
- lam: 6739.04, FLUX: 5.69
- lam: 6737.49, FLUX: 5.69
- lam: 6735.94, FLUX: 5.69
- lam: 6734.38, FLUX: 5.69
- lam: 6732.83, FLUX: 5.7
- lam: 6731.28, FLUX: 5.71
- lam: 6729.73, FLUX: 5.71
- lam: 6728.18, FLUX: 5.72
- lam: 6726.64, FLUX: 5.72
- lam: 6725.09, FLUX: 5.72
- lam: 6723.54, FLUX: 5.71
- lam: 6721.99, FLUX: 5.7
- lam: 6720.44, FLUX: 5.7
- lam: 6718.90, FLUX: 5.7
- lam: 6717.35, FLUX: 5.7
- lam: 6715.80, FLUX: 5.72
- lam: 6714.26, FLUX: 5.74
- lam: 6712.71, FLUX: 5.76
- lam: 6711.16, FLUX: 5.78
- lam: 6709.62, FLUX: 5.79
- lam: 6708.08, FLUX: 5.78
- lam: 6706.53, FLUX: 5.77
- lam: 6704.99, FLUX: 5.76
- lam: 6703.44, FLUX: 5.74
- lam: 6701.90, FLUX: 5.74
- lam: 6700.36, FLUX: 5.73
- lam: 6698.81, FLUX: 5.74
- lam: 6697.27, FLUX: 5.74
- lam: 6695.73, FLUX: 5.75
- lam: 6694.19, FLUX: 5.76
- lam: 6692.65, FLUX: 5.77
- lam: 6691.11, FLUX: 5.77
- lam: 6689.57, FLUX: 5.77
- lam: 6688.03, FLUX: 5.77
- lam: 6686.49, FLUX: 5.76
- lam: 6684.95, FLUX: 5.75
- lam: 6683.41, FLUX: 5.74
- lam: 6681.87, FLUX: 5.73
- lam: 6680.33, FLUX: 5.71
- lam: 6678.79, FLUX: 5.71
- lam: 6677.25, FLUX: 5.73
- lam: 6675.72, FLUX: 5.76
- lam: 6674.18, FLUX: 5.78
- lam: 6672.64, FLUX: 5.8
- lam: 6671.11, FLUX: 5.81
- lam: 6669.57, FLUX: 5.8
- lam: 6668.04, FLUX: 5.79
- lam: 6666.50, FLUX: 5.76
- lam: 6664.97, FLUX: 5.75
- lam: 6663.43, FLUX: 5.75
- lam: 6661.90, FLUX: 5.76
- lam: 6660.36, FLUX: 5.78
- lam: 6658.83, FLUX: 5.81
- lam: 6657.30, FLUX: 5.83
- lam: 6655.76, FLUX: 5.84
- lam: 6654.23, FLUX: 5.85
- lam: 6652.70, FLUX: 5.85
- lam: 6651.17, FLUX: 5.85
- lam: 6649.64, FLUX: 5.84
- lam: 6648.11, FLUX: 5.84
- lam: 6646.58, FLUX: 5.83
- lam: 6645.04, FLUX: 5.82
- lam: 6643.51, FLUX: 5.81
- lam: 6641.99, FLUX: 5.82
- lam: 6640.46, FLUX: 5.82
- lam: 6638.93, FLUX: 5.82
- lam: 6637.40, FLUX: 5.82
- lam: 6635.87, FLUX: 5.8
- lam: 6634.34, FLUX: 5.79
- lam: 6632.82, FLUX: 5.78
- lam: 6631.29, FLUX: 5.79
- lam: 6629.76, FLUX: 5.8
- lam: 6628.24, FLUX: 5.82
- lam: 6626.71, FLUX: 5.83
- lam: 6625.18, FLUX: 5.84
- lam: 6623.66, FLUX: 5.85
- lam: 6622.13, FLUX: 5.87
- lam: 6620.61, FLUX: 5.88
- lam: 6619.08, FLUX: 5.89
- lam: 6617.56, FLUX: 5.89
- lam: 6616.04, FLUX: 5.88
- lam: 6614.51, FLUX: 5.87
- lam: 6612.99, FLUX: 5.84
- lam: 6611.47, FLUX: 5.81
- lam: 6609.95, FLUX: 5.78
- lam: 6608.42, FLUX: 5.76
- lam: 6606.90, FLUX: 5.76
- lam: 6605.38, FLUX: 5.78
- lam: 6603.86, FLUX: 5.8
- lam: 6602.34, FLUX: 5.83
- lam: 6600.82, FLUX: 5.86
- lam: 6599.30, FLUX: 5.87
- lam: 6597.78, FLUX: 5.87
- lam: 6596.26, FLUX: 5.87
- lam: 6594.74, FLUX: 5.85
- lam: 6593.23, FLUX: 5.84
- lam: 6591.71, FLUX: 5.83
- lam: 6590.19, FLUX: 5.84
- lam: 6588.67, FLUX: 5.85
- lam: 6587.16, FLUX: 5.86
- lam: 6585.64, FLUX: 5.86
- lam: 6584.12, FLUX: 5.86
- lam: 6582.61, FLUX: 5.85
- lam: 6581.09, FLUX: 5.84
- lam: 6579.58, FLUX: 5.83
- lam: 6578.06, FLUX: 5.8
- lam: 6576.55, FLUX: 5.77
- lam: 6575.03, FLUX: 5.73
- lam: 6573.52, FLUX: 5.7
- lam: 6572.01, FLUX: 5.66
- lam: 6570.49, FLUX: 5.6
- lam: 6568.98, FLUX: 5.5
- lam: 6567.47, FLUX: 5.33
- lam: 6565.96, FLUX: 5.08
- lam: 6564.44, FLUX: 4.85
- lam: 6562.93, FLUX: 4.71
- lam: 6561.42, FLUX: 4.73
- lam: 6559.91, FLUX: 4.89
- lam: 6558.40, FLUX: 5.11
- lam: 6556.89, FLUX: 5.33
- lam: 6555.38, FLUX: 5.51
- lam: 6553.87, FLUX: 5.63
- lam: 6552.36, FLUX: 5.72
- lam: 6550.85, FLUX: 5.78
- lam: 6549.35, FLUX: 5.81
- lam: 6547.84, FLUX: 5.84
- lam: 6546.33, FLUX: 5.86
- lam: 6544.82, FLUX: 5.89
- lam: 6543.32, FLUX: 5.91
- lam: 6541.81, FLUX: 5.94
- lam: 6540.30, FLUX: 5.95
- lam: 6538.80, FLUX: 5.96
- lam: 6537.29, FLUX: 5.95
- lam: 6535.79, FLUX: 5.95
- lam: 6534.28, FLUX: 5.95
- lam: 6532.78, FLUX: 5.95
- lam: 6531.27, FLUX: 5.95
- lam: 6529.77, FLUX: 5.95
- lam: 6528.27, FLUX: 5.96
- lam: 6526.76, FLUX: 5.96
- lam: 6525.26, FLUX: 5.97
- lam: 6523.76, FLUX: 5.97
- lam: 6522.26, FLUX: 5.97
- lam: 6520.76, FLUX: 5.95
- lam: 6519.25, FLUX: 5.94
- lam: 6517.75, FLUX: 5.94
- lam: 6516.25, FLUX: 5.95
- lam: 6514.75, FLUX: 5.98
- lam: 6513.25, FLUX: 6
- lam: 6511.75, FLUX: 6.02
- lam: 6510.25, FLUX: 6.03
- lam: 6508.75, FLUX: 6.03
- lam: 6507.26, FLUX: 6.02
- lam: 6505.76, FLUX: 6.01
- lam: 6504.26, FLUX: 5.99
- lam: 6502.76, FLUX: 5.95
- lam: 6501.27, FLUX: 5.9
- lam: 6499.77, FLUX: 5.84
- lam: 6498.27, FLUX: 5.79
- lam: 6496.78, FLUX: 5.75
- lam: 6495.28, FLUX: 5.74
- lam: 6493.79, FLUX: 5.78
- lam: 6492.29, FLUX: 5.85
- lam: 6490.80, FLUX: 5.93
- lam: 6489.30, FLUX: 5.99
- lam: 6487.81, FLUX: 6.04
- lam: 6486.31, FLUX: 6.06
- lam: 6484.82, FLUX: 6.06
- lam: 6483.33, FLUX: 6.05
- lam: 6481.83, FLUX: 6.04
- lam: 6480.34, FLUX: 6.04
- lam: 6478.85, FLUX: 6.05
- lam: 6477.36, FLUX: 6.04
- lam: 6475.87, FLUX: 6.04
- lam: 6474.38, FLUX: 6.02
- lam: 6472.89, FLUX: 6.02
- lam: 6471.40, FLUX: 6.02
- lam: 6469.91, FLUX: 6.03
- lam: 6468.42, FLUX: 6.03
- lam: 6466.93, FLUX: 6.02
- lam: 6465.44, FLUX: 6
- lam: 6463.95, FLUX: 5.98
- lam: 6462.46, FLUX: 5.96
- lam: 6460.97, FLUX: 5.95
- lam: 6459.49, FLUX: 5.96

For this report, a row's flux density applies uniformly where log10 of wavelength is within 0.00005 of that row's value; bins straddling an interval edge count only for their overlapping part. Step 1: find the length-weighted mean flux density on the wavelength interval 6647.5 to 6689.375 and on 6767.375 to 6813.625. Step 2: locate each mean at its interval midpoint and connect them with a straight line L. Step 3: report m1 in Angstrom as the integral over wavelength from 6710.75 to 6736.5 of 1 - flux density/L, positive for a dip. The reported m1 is 0.0 Angstrom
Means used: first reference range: 5.78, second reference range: 5.63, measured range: 5.71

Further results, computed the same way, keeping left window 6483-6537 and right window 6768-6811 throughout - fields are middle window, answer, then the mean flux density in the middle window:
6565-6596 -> 0.8 Angstrom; 5.72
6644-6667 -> -0.1 Angstrom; 5.81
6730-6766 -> -0.1 Angstrom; 5.7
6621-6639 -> 0.0 Angstrom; 5.82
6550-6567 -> 2.0 Angstrom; 5.22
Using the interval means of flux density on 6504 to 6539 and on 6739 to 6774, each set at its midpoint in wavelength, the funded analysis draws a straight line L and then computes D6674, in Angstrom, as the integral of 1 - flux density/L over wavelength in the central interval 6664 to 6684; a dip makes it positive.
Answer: 0.1 Angstrom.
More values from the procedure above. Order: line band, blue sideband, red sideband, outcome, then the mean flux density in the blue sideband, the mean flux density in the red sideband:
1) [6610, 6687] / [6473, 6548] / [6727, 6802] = 0.0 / 5.96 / 5.67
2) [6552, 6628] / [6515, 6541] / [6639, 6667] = 2.7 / 5.95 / 5.81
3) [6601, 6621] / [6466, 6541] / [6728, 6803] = 0.1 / 5.97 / 5.67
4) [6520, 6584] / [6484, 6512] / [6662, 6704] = 2.2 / 5.94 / 5.76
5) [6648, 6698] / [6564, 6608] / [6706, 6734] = -0.4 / 5.73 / 5.73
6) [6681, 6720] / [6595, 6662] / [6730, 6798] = 0.0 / 5.83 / 5.68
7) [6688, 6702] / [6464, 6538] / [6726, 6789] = 0.0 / 5.97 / 5.69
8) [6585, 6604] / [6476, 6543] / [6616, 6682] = 0.1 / 5.96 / 5.81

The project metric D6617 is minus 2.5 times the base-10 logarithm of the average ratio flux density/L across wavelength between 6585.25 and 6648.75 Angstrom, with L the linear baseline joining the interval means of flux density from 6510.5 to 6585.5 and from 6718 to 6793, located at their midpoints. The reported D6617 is -0.02 mag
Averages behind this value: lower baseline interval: 5.72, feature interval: 5.83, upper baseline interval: 5.69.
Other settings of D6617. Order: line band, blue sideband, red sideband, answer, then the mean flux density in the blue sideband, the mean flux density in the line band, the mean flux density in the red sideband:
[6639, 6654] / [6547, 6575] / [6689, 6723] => -0.044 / 5.39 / 5.83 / 5.75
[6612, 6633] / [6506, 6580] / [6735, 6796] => -0.025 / 5.73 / 5.85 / 5.68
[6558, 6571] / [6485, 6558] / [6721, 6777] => 0.155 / 5.9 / 5.08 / 5.7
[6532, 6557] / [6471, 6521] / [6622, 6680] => 0.016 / 5.97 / 5.83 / 5.8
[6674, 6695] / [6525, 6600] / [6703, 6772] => -0.008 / 5.7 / 5.75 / 5.71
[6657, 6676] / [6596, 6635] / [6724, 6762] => 0.000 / 5.83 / 5.78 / 5.7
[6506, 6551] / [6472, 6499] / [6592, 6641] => -0.005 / 5.96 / 5.95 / 5.83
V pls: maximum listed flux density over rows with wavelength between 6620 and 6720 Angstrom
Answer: 5.88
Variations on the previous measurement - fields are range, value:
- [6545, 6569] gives 5.86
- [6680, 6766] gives 5.79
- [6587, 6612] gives 5.87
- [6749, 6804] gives 5.73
